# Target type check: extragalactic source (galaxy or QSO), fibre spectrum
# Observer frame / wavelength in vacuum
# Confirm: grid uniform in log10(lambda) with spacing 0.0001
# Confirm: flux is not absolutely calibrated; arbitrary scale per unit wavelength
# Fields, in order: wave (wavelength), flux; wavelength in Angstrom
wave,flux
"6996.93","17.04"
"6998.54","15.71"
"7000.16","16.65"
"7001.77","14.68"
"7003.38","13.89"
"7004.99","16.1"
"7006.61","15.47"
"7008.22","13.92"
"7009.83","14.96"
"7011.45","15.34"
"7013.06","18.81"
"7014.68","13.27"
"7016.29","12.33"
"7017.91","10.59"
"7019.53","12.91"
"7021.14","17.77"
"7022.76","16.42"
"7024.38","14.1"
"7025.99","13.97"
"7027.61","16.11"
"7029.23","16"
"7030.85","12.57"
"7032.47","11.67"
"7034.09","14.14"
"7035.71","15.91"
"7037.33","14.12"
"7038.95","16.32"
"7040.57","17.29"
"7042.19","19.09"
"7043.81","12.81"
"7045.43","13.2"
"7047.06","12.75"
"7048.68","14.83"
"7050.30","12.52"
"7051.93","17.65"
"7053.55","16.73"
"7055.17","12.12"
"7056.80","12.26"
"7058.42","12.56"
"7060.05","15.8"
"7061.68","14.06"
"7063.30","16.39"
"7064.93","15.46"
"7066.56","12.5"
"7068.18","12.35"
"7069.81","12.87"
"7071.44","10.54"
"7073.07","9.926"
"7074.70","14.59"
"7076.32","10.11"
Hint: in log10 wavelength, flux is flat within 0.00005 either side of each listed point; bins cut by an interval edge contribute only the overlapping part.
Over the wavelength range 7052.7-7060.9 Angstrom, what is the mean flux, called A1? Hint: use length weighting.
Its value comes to 13.9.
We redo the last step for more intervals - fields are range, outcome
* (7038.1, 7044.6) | 16.4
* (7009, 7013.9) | 16.3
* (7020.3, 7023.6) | 17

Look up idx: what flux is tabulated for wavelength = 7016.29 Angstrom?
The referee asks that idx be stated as 12.33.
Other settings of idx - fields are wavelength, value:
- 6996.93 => 17.04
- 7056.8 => 12.26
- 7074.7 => 14.59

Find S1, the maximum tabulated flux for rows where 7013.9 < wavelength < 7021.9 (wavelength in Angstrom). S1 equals 17.77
